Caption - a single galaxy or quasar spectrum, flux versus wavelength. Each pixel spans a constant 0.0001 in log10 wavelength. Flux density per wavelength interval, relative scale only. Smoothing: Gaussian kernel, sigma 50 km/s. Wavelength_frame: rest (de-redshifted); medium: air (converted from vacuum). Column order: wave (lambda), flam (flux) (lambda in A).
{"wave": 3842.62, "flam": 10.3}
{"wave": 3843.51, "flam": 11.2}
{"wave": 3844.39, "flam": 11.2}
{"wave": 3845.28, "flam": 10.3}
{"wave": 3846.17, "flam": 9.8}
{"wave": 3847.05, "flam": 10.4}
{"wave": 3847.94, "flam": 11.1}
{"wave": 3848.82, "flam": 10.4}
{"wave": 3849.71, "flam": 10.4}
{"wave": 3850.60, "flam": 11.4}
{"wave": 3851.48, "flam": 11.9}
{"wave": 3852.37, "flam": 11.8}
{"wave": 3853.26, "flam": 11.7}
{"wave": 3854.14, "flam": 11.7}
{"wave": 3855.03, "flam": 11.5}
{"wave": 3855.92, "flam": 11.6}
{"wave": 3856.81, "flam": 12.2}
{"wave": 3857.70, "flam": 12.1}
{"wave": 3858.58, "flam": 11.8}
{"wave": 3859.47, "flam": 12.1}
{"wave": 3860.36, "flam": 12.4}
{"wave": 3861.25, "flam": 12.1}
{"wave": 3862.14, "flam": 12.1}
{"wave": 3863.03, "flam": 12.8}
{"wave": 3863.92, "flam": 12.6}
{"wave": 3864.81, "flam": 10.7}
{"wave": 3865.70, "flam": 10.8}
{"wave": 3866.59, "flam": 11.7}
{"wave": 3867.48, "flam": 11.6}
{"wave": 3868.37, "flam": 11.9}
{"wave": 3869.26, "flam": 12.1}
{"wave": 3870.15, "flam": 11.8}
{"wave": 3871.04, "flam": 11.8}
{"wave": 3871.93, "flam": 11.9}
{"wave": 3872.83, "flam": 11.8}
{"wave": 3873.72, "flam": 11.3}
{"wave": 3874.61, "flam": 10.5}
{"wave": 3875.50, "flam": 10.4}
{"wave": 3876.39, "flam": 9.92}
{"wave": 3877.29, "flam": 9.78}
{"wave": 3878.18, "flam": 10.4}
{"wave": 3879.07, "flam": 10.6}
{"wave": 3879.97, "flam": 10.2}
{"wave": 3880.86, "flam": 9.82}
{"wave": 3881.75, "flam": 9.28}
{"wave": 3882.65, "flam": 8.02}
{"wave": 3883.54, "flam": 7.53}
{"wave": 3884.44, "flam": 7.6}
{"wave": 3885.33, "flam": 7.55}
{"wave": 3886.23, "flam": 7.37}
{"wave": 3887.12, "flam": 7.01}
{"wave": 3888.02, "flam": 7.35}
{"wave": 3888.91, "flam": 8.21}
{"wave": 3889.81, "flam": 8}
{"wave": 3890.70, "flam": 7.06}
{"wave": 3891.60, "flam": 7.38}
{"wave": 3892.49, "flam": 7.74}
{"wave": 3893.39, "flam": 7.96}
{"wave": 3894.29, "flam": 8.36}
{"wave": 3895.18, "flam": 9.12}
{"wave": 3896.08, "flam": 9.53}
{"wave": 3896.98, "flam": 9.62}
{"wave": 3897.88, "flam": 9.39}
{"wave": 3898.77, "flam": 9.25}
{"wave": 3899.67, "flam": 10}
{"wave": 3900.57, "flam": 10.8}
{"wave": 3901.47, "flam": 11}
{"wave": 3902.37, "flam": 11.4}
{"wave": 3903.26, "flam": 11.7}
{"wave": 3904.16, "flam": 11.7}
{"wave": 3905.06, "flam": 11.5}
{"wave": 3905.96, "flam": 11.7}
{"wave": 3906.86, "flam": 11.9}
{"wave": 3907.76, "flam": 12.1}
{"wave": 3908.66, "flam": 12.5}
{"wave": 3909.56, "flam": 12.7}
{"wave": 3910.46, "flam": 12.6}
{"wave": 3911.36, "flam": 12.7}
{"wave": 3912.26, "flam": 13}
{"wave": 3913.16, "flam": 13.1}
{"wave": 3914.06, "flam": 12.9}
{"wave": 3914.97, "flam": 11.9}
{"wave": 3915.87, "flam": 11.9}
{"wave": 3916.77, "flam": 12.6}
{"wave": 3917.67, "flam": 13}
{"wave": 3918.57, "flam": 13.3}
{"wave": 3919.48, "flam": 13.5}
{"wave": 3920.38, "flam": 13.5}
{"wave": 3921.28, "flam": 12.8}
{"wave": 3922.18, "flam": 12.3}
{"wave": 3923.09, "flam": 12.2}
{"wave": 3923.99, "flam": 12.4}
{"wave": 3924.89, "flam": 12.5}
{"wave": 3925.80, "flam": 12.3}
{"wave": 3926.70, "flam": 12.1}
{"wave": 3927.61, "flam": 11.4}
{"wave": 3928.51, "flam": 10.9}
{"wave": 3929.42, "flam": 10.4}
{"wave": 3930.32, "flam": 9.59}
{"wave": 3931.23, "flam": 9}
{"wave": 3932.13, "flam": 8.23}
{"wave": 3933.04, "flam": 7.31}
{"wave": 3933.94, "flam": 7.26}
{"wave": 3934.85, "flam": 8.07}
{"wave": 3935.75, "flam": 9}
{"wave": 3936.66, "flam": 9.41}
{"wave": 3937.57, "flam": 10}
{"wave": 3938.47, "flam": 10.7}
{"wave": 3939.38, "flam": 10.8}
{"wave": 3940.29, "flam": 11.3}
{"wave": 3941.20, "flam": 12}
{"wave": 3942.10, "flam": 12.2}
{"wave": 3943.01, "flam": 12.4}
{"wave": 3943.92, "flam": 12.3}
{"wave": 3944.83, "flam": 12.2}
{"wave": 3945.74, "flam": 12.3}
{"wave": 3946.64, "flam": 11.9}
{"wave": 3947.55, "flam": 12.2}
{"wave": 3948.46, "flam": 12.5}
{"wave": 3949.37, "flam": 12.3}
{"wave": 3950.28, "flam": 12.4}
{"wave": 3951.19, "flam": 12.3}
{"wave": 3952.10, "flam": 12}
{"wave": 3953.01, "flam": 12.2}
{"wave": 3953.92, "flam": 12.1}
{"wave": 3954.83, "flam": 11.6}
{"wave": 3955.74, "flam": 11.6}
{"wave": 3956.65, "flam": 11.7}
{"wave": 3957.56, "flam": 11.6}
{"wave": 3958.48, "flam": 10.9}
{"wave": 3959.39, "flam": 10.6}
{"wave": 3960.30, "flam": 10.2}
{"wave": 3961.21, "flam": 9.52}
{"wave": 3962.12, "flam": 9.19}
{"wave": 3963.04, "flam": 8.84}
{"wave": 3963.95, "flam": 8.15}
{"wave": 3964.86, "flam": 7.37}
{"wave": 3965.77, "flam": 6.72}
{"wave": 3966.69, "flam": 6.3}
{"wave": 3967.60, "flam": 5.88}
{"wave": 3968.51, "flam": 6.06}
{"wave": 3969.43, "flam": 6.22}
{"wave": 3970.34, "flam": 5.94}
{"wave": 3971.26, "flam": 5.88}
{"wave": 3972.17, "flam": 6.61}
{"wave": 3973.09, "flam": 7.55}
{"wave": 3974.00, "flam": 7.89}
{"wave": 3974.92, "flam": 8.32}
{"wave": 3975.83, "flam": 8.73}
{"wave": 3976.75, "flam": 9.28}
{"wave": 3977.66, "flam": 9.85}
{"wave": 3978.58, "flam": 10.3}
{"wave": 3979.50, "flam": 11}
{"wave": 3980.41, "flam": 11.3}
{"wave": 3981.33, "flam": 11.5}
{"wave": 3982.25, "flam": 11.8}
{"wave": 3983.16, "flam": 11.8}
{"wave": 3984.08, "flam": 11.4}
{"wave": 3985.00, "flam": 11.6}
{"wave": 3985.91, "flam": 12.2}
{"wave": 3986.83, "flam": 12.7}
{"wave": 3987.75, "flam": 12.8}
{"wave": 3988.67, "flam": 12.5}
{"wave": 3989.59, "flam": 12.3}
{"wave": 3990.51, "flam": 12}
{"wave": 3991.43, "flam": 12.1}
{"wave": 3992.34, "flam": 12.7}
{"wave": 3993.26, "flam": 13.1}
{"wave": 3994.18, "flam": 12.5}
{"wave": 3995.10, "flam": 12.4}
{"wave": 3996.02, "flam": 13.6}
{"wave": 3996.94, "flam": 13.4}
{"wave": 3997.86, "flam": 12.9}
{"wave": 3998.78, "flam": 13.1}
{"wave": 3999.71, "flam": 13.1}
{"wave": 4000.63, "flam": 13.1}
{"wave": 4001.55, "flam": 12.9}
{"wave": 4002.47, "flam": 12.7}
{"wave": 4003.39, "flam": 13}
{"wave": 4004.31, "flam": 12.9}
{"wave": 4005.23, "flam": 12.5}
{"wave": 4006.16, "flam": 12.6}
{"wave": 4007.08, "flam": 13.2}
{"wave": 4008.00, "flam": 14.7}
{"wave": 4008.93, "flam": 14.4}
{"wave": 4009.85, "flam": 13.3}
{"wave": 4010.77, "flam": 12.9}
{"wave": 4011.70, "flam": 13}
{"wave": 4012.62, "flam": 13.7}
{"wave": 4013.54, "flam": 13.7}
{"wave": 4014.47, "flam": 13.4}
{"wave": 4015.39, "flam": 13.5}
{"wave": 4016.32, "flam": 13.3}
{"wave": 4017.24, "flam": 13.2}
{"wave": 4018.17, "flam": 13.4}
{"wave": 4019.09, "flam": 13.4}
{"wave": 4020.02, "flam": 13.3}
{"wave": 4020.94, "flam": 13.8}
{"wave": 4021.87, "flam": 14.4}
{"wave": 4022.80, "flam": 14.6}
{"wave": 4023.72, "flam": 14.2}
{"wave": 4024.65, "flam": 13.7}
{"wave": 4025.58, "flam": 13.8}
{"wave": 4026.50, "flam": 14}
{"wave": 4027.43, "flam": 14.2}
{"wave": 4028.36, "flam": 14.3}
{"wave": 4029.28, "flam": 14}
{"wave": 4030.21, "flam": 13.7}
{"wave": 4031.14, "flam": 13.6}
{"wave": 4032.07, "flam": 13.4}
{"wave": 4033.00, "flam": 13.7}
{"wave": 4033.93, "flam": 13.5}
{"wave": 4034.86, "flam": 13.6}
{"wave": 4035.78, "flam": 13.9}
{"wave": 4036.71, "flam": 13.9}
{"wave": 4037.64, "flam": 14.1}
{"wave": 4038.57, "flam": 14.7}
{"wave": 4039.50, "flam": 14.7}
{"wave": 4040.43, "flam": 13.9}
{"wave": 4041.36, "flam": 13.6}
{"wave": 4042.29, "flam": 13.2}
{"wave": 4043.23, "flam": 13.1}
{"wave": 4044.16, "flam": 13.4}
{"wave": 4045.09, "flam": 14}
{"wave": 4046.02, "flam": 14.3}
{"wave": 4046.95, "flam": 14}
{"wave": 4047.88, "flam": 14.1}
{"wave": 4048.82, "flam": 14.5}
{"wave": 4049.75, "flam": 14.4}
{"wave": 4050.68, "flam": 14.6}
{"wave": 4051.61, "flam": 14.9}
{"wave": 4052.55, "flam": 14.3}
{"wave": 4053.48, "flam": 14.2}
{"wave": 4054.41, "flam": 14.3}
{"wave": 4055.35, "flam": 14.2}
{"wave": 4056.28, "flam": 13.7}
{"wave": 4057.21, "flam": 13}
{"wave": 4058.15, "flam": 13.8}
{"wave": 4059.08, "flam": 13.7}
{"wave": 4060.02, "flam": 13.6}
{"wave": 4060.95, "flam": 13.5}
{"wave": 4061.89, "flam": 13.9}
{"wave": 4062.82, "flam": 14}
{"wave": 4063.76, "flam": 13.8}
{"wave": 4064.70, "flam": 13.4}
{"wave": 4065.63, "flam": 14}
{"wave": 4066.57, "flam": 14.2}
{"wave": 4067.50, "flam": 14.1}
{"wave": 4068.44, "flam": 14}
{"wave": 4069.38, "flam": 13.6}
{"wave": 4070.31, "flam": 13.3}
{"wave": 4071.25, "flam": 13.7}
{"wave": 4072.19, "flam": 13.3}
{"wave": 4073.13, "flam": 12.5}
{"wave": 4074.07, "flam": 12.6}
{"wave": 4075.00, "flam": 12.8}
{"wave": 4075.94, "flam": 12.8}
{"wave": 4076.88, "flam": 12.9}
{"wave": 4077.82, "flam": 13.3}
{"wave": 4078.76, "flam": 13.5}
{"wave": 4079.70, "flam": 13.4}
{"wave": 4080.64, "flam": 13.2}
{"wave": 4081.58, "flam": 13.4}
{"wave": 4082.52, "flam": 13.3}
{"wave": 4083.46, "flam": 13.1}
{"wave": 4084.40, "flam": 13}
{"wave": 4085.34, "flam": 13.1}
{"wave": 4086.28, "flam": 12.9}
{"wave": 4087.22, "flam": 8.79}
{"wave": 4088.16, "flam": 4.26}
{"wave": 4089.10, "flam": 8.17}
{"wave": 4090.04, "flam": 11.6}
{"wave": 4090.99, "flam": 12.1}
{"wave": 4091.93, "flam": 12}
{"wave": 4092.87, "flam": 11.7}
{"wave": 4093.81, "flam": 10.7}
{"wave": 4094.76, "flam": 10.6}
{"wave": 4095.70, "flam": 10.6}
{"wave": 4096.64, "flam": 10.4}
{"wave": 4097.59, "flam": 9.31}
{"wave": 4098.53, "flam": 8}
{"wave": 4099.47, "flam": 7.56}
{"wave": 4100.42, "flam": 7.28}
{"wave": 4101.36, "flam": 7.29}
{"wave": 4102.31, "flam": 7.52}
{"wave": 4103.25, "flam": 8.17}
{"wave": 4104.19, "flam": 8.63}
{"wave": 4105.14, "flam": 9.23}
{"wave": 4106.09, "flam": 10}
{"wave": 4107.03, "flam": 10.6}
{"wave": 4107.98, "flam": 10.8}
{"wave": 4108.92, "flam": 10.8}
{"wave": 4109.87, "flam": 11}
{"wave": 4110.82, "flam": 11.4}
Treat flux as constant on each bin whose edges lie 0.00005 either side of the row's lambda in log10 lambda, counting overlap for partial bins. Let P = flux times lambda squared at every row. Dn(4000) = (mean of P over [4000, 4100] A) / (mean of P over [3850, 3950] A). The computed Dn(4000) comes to 1.3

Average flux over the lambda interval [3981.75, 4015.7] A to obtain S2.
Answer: 12.8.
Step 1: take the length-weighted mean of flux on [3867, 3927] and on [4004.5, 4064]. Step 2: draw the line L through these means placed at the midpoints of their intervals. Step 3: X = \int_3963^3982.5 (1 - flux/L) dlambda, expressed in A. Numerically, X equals 6.65 A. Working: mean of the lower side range 10.7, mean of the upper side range 13.8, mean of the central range 8.2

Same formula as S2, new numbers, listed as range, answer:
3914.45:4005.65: 11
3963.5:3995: 9.81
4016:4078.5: 13.8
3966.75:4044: 12.3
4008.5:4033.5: 13.7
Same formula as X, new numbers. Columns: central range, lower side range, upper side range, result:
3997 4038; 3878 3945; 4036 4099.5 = -4.75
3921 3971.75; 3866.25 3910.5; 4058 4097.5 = 2.16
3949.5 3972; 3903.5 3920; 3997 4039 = 6.19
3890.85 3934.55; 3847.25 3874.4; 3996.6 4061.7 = 4.47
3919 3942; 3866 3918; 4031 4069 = 0.95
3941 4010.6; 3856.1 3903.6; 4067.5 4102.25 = -2.28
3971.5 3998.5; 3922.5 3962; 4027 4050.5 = 2.49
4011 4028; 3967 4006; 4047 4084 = -2.27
